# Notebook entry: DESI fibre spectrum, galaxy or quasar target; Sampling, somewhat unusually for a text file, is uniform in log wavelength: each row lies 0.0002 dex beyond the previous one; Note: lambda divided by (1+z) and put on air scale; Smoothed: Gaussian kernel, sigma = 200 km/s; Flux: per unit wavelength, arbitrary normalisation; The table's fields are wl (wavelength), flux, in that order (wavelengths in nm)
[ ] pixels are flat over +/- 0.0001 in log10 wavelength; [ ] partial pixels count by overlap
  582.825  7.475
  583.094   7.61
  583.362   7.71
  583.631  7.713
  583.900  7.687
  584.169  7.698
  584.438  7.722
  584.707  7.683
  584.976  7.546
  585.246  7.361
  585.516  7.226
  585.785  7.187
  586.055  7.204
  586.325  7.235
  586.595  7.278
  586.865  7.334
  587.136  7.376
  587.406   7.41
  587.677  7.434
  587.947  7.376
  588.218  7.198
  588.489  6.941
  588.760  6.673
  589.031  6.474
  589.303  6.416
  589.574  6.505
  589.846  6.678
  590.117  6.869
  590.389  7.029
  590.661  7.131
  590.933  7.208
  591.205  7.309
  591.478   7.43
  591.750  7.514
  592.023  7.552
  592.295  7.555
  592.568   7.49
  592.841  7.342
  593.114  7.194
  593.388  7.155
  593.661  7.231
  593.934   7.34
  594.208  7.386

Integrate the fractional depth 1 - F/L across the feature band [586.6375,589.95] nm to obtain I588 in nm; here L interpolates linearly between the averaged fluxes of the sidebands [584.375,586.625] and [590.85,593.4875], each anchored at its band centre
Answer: 0.17 nm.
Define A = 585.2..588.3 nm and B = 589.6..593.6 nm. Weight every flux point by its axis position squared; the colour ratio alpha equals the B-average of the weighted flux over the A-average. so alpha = 1.01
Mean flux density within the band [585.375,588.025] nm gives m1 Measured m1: 7.31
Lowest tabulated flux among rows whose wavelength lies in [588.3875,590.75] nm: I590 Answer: 6.416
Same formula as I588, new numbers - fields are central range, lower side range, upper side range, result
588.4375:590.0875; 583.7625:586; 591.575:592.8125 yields 0.20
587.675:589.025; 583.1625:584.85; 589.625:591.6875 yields 0.05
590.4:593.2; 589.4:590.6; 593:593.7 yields -0.14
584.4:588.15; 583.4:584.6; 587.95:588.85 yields -0.01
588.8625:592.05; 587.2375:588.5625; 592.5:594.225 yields 0.13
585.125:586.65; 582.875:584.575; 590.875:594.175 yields 0.07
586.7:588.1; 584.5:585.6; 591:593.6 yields 0.01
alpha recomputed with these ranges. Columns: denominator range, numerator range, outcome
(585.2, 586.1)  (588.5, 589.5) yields 0.92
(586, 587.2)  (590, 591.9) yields 1.01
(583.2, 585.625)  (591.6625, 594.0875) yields 1.00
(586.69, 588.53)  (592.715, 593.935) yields 1.01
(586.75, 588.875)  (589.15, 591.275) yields 0.96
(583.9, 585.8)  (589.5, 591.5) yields 0.95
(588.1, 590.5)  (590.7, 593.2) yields 1.11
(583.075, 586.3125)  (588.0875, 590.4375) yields 0.91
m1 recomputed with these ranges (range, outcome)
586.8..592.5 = 7.12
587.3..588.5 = 7.3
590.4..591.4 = 7.2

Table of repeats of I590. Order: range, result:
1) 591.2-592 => 7.309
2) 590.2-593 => 7.029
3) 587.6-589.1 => 6.474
